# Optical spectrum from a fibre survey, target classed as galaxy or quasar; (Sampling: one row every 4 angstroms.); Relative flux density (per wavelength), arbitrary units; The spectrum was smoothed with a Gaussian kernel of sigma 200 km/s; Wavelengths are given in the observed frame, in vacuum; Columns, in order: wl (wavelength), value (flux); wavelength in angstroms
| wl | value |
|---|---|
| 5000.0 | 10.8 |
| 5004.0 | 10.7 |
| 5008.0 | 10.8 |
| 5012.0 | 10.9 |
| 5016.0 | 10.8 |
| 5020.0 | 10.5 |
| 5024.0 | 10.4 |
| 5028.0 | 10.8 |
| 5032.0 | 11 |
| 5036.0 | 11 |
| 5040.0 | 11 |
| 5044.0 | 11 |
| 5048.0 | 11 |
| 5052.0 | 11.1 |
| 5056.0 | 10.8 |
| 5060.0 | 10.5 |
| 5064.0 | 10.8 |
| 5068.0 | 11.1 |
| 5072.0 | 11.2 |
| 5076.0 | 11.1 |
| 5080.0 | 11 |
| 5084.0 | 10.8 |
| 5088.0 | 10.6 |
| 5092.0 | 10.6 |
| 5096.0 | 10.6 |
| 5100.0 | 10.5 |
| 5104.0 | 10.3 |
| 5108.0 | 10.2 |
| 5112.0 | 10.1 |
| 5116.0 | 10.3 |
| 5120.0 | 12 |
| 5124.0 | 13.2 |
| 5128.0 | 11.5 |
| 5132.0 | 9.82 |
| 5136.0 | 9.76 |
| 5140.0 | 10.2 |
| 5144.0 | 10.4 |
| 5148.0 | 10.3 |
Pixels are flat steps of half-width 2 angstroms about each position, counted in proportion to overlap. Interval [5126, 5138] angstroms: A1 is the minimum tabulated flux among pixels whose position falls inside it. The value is 9.76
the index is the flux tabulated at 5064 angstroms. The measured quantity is 10.8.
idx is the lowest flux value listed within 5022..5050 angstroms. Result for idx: 10.4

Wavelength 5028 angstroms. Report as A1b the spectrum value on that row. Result 10.8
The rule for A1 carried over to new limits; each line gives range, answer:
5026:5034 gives 10.8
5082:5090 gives 10.6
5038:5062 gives 10.5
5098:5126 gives 10.1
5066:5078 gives 11.1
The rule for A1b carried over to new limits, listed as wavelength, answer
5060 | 10.5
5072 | 11.2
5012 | 10.9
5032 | 11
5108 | 10.2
